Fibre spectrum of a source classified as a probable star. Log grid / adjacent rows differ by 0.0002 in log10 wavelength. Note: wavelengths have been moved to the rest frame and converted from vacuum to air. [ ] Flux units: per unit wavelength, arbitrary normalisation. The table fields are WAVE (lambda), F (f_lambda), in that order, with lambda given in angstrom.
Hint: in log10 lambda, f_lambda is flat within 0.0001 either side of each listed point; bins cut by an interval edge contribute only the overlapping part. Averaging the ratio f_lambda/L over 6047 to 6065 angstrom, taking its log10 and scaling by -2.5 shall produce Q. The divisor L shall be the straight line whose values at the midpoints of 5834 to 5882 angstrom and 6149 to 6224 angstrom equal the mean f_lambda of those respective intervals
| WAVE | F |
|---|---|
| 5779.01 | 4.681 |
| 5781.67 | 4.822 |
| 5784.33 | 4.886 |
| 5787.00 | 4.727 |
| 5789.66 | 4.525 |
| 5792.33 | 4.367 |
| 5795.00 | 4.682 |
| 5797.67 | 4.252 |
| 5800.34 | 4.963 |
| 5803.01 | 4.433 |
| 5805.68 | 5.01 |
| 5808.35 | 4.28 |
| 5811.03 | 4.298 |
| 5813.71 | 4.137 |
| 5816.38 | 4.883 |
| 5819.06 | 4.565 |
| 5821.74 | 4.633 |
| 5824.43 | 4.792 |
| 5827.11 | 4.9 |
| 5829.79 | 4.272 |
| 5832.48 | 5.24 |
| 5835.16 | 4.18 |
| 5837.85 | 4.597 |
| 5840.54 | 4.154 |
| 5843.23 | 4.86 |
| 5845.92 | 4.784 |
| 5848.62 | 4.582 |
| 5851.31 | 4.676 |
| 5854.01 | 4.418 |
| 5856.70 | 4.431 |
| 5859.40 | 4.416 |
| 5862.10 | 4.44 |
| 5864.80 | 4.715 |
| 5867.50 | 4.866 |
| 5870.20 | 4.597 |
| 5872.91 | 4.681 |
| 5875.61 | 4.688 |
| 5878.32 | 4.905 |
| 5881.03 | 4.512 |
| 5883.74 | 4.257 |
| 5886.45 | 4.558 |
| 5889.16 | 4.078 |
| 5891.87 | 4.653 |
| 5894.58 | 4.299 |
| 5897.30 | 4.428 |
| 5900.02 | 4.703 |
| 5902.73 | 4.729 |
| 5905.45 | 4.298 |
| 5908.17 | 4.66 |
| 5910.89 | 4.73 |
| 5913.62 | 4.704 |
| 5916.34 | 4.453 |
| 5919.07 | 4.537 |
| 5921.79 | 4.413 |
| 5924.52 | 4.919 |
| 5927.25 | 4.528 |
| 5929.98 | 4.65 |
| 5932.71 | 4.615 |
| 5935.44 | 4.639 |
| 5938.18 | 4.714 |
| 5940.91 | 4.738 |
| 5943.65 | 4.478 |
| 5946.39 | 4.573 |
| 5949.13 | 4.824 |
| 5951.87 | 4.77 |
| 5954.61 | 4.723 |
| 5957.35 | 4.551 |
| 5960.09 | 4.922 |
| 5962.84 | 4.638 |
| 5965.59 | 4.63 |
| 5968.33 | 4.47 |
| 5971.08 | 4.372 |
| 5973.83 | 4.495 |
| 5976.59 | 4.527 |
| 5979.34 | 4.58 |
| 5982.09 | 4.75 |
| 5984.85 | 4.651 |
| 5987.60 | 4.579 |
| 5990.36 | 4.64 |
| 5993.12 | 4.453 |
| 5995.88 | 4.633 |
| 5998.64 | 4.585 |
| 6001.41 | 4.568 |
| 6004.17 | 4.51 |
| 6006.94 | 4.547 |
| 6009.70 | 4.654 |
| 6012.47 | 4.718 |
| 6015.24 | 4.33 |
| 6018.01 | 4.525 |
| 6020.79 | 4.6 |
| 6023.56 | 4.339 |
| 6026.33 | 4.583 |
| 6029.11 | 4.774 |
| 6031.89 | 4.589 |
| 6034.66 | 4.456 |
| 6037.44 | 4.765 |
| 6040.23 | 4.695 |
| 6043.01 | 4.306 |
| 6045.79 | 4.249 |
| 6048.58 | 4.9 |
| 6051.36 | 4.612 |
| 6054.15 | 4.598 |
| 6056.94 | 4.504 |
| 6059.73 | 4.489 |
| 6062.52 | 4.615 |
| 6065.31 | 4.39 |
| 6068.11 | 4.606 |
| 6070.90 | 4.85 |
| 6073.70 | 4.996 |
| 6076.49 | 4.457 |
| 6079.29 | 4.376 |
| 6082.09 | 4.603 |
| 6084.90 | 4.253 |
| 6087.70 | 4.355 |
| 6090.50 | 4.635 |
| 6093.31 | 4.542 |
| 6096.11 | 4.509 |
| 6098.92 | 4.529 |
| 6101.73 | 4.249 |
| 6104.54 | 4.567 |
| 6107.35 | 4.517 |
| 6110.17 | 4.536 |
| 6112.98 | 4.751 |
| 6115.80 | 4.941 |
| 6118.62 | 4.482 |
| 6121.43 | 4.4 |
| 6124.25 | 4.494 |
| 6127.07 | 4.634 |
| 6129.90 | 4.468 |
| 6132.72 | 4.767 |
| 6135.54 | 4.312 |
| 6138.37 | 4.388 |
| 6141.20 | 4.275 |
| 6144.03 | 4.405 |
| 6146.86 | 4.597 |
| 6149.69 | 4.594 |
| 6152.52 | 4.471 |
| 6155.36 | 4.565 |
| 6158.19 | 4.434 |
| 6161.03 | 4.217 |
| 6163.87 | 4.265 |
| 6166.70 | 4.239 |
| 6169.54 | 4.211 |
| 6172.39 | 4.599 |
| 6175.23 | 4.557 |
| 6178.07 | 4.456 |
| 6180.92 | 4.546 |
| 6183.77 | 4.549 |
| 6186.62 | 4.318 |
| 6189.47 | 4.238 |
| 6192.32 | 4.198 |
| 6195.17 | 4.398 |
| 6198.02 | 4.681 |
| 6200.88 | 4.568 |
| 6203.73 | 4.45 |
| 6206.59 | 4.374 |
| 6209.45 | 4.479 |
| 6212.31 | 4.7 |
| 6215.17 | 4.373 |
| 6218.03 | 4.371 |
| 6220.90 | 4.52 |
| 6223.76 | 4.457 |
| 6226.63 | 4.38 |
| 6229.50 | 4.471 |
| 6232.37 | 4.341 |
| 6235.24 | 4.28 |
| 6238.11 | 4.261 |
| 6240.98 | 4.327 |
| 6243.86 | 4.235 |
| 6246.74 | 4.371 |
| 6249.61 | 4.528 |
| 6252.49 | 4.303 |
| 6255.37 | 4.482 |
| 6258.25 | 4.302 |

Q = -0.03 mag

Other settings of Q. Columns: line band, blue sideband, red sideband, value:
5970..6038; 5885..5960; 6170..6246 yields 0.00 mag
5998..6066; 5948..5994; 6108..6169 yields 0.00 mag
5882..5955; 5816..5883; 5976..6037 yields 0.01 mag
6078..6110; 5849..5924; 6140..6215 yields 0.00 mag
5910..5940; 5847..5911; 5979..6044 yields -0.02 mag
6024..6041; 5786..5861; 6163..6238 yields -0.03 mag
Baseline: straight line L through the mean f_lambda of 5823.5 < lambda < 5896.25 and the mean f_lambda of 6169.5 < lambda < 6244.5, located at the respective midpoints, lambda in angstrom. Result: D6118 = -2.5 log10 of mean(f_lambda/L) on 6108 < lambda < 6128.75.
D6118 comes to -0.03 mag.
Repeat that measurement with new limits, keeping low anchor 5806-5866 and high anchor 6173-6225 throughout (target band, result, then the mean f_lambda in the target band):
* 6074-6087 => 0.01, 4.47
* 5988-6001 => -0.01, 4.57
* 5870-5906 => 0.00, 4.53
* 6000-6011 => -0.01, 4.57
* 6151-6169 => 0.03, 4.36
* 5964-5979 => 0.00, 4.51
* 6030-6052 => -0.02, 4.58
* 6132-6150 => 0.00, 4.46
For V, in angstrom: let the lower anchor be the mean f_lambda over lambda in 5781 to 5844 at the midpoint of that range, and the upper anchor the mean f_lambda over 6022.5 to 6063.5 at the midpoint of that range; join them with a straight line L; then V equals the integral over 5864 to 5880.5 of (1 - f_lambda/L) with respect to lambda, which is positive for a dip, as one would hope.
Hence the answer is -0.5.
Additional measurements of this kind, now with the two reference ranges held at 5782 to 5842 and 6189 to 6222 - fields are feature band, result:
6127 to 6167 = 0.27 angstrom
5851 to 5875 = -0.07 angstrom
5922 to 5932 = -0.25 angstrom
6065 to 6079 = -0.50 angstrom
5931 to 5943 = -0.32 angstrom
